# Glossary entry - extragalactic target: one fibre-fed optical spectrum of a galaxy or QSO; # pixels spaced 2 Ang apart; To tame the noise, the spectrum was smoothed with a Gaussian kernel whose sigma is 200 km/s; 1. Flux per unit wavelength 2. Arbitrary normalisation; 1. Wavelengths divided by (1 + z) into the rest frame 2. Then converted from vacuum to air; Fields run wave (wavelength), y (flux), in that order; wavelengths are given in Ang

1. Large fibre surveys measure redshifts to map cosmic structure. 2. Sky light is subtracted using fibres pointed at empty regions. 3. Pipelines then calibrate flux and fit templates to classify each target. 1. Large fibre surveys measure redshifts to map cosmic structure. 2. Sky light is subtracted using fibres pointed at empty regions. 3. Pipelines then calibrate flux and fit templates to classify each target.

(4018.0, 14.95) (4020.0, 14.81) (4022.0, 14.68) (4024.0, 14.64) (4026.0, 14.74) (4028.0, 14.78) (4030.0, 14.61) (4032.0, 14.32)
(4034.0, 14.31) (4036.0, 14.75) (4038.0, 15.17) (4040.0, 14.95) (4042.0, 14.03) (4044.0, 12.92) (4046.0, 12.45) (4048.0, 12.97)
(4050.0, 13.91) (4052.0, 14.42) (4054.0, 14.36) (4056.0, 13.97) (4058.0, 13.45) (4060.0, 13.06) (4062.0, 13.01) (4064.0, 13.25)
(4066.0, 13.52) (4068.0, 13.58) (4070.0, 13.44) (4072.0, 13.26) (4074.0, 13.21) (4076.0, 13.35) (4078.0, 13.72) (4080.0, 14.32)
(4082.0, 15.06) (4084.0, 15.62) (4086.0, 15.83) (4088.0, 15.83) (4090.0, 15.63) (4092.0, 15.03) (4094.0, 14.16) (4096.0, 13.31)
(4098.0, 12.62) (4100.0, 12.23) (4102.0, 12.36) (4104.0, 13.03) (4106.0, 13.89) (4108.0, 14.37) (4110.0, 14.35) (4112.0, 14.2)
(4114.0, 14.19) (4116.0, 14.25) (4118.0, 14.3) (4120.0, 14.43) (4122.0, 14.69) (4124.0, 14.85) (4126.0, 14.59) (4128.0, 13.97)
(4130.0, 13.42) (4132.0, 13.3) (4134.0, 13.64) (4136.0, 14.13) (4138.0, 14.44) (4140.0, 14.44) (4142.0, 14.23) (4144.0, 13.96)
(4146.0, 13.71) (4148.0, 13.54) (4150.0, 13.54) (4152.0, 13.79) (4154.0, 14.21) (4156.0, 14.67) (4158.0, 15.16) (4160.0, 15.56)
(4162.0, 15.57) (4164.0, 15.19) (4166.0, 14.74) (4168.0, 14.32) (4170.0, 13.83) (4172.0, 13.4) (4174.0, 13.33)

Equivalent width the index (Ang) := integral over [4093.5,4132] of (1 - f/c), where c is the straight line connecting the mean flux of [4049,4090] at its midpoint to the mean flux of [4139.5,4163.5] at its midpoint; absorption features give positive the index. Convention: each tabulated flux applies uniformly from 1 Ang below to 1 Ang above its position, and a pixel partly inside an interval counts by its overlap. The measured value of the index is 1.1 Ang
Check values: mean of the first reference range 14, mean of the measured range 13.8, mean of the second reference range 14.4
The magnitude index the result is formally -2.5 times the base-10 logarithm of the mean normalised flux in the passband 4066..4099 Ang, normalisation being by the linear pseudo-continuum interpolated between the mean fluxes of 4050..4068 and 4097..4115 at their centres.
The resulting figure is -0.052 mag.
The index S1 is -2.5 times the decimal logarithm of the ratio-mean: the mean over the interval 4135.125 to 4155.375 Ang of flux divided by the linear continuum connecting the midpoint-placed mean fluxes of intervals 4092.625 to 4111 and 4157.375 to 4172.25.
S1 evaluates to 0.03 mag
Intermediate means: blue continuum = 13.4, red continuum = 14.8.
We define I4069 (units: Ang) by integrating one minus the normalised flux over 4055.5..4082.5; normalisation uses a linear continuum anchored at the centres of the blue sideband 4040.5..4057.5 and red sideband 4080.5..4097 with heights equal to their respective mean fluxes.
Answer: 1.51 Ang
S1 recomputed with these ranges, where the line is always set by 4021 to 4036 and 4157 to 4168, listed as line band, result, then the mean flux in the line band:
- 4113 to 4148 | 0.07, 14.1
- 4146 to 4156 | 0.09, 13.9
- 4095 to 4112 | 0.12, 13.3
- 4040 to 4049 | 0.11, 13.3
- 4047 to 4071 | 0.09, 13.6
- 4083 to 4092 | -0.06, 15.6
